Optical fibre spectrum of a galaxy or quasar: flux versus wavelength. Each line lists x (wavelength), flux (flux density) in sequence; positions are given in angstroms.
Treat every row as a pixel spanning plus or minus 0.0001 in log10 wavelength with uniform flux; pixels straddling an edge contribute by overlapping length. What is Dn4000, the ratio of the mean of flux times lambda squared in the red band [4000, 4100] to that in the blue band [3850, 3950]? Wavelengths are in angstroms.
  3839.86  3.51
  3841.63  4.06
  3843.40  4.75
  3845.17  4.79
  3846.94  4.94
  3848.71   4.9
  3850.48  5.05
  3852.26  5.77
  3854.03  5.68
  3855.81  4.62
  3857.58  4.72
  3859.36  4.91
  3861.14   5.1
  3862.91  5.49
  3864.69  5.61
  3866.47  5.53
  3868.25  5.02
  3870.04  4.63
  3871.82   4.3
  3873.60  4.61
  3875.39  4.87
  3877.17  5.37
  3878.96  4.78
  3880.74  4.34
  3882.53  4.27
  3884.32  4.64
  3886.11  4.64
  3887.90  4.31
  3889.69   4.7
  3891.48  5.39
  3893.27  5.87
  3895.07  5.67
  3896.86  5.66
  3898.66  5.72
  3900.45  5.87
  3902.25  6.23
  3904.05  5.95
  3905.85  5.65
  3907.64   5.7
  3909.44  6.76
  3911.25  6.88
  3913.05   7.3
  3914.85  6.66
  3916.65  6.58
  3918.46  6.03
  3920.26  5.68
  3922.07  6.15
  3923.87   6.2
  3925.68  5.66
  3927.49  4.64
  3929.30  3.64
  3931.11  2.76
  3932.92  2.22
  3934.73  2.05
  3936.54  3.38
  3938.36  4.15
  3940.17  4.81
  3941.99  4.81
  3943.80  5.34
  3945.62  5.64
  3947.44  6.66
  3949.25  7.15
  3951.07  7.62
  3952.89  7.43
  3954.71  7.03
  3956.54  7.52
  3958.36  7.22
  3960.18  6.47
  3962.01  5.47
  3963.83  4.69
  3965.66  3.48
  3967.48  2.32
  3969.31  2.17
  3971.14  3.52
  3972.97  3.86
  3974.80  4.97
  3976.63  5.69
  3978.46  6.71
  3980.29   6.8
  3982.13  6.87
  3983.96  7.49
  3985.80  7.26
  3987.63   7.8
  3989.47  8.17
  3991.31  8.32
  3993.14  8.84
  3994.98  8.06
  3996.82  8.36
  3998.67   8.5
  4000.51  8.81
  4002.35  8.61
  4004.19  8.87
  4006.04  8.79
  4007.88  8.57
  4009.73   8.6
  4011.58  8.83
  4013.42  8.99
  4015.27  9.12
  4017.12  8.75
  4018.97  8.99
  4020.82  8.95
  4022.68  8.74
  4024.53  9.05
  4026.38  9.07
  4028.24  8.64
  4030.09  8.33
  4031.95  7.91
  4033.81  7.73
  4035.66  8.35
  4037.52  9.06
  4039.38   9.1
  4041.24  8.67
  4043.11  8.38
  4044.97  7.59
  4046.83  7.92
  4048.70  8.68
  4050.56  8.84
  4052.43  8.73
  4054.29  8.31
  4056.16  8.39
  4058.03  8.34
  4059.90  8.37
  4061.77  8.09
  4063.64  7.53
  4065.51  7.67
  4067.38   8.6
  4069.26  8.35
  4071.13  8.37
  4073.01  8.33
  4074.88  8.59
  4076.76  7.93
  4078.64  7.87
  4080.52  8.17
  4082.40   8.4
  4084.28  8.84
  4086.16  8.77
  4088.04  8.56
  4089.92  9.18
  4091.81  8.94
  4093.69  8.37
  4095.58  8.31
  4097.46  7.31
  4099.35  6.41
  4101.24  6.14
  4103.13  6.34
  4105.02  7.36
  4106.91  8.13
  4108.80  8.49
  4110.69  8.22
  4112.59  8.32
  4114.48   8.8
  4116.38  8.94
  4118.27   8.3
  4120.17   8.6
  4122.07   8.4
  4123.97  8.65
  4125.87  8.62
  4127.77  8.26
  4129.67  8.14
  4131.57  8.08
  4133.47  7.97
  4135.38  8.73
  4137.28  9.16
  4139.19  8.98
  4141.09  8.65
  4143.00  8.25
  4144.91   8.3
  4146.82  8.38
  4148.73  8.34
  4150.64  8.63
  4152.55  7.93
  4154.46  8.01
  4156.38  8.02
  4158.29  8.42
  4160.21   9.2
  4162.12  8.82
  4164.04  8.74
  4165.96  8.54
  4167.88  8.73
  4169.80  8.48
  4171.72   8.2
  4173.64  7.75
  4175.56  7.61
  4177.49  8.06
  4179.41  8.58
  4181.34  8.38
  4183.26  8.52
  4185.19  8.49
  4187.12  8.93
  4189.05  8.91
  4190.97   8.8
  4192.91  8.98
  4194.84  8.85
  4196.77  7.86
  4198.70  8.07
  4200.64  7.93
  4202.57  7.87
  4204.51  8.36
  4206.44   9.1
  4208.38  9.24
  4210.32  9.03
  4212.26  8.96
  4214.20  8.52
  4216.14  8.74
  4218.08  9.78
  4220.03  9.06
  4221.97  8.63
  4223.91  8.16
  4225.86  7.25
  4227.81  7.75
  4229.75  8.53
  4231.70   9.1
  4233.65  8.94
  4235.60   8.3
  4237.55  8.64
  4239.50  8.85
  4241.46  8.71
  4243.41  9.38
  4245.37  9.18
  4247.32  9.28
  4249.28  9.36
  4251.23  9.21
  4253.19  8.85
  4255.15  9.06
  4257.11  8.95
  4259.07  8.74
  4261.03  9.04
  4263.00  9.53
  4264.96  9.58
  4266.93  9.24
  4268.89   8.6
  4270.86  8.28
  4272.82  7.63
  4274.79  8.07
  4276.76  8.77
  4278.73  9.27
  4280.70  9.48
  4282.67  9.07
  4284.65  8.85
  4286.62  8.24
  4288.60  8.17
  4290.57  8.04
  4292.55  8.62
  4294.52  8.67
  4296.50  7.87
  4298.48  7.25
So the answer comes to 1.75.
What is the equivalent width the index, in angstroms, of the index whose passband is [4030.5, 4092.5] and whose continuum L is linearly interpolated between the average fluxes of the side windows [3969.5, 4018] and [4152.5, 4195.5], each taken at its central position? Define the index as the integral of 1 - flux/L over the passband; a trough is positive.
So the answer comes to -3.6 angstroms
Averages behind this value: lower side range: 7.58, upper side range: 8.48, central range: 8.38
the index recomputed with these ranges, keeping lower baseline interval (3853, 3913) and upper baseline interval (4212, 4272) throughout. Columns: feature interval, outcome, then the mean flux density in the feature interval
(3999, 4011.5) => -4.2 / 8.71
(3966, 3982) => 4.2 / 4.59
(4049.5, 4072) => -4.0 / 8.3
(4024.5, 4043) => -4.9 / 8.56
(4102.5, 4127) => -2.2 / 8.27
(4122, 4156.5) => -2.6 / 8.4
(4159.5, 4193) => -1.4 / 8.52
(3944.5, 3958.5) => -2.4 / 7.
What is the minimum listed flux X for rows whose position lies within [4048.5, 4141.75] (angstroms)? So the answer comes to 6.14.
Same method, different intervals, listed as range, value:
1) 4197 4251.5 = 7.25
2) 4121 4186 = 7.61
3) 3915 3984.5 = 2.05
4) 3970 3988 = 3.52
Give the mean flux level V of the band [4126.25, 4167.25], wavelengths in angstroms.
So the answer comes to 8.46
